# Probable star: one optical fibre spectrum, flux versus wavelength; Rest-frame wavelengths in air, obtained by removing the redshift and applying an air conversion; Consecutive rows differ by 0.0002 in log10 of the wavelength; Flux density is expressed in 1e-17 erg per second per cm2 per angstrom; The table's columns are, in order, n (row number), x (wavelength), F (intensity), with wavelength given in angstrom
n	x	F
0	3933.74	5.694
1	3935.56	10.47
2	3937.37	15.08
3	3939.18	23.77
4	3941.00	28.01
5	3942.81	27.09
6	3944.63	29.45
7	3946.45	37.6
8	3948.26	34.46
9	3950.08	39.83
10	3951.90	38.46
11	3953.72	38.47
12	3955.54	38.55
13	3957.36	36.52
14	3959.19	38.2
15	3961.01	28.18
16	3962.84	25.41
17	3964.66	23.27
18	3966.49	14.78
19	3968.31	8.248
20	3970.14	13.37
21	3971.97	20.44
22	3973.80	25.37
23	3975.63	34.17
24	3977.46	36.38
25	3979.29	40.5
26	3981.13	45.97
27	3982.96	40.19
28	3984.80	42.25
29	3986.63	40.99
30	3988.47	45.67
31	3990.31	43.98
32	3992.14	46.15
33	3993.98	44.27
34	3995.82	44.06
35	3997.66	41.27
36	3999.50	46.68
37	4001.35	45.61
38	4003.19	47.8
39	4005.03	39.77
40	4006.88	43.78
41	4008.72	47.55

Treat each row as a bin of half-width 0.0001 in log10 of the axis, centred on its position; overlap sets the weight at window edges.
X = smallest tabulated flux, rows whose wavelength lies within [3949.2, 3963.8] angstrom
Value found 25.41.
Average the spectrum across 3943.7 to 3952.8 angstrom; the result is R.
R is 35.9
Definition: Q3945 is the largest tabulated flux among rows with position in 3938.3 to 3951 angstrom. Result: 39.83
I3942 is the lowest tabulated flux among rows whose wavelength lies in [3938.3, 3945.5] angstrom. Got 23.77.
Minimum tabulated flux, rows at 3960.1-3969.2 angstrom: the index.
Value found 8.248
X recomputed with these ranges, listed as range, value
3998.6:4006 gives 39.77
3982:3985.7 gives 40.19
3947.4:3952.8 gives 34.46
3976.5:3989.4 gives 36.38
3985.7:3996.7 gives 40.99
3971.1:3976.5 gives 20.44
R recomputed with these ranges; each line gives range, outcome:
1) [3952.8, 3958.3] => 37.8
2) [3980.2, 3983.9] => 43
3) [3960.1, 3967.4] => 22.9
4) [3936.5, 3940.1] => 19.5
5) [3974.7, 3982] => 39.2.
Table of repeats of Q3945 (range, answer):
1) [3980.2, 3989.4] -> 45.97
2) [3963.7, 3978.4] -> 36.38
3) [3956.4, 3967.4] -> 38.2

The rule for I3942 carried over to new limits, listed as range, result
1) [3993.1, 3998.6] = 41.27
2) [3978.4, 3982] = 40.5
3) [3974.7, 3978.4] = 34.17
